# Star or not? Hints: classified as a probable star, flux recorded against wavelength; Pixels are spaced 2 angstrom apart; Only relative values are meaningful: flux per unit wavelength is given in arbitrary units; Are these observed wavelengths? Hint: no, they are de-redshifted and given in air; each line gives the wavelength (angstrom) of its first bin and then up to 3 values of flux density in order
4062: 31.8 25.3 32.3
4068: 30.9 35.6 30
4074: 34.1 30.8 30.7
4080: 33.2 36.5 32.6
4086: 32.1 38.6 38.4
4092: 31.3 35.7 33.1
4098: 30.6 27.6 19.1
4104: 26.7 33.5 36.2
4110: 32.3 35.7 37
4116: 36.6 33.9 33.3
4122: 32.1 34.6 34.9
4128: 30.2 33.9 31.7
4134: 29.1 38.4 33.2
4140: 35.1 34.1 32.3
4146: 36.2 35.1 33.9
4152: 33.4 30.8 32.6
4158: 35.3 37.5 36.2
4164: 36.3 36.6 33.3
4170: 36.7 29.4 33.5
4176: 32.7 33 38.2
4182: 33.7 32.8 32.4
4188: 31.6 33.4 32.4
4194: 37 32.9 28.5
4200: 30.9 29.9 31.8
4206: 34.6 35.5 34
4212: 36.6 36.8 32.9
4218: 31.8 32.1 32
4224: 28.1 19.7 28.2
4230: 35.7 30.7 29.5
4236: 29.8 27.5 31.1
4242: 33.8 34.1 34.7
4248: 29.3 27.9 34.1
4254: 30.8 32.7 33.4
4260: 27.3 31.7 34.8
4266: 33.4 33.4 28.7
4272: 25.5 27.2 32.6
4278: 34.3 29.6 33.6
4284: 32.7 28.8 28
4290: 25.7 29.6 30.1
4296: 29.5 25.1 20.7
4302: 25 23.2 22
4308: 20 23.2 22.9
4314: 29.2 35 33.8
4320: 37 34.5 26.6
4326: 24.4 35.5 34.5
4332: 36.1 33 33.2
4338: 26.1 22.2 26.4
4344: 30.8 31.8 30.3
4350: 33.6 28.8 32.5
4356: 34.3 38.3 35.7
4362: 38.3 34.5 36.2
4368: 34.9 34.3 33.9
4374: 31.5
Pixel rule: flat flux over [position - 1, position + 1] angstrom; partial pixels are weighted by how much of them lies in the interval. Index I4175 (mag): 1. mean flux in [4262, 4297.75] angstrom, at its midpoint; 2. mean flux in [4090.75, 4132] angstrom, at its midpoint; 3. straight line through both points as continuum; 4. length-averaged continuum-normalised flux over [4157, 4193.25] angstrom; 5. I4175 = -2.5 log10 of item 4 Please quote -0.084 mag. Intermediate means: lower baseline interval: 32.4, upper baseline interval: 30.4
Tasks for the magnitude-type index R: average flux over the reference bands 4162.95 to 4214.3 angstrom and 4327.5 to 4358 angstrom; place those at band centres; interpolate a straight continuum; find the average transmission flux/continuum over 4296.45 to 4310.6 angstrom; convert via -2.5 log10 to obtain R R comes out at 0.358 mag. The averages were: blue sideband 33.6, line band 23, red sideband 31.4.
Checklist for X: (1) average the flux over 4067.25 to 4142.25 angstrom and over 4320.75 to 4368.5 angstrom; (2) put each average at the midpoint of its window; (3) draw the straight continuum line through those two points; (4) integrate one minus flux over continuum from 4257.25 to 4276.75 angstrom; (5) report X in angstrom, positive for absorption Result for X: 1.0 angstrom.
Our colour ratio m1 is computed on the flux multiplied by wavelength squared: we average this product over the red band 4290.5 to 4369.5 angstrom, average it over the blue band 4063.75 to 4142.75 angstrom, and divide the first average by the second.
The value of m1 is 1.0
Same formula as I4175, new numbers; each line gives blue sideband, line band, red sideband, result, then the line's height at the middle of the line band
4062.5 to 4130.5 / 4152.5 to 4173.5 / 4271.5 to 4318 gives -0.11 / 31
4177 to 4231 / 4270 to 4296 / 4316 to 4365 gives 0.09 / 32.3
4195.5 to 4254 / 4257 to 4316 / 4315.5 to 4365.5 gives 0.13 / 31.9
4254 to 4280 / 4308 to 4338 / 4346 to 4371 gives 0.08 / 33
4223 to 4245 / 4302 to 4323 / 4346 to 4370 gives 0.17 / 32.6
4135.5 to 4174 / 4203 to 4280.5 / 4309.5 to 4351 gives 0.04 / 32.5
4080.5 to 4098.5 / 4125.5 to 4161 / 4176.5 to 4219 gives 0.00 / 33.9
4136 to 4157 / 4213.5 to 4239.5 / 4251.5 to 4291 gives 0.06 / 32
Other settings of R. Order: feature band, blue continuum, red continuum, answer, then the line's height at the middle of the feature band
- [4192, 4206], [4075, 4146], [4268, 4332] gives -0.034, 31.1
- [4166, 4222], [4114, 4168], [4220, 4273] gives -0.029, 32.4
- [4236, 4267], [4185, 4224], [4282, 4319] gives -0.059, 30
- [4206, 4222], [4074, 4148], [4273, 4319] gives -0.132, 30.2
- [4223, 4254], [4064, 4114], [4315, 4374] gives 0.076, 32.5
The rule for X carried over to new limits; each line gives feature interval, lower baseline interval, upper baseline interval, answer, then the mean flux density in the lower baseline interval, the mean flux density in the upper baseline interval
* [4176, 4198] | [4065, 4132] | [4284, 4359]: -1.4 angstrom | 32.8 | 29.3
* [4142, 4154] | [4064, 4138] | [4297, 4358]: -0.7 angstrom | 32.8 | 29.2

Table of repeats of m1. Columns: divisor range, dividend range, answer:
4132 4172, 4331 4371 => 1.04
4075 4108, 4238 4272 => 1.07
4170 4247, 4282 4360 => 0.96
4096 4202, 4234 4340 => 0.96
